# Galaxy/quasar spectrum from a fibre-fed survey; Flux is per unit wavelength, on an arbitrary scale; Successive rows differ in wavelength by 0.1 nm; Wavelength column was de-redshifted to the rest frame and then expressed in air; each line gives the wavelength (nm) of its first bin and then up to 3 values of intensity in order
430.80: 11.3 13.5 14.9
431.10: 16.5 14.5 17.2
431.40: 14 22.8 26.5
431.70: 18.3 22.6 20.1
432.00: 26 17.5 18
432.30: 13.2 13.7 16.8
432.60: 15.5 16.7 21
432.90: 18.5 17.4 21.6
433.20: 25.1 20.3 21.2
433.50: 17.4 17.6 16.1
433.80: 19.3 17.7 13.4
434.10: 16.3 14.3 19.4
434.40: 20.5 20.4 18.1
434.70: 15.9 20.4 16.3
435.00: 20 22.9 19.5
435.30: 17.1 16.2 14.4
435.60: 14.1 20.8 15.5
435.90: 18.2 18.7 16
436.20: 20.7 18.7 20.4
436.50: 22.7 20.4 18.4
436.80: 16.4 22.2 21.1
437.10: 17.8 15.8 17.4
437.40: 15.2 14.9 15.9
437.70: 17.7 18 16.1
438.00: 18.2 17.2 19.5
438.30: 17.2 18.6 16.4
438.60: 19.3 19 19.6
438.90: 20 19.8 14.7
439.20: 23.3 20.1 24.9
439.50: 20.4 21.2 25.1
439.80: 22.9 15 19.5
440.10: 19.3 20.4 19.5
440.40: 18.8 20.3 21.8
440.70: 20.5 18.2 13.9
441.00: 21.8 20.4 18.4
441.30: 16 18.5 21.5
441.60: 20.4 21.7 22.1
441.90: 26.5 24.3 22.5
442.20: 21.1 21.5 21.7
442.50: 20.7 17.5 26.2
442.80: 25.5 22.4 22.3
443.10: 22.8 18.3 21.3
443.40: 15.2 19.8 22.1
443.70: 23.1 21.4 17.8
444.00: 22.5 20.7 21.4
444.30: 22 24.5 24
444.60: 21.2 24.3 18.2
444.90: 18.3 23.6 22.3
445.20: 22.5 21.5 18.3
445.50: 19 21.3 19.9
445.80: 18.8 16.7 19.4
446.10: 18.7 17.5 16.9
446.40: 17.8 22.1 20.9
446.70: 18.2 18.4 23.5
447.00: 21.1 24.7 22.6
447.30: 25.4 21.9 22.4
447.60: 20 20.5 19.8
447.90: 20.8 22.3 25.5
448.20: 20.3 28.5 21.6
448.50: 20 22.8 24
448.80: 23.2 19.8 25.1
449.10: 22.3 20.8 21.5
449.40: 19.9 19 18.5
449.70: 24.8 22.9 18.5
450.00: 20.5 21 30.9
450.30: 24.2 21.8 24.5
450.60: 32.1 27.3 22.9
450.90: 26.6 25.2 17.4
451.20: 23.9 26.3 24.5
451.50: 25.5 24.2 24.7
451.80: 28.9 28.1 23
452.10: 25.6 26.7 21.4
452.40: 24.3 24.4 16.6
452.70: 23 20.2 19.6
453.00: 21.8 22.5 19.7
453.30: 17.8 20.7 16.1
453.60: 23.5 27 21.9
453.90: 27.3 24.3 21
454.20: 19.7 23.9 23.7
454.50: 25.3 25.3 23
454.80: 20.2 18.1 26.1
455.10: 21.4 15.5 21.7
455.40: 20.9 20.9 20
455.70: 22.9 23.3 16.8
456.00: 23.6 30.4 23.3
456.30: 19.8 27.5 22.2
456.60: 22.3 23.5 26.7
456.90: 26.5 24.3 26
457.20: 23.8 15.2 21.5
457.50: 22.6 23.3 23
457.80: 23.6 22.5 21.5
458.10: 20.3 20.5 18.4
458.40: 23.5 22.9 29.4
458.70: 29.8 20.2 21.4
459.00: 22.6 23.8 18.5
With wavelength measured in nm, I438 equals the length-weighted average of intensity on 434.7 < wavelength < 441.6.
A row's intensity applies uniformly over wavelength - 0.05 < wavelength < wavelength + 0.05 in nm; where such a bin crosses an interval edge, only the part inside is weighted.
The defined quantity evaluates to 18.8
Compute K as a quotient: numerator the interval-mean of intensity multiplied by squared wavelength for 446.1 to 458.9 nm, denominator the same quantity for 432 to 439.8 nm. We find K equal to 1.32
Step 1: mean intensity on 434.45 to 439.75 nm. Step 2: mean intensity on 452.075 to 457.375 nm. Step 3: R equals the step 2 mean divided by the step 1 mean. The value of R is 1.2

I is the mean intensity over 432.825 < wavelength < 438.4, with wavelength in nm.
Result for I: 18.2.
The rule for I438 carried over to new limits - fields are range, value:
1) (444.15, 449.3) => 21.3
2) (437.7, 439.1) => 18.2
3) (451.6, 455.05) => 22.8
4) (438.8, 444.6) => 20.9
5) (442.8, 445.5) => 21.3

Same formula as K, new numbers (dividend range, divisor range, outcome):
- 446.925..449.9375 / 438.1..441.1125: 1.17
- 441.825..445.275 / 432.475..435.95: 1.25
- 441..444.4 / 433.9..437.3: 1.20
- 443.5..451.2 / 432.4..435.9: 1.28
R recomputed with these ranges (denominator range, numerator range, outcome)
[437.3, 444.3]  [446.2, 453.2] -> 1.13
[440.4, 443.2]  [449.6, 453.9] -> 1.11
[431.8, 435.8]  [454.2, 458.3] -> 1.23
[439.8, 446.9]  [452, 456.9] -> 1.09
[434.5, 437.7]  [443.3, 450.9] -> 1.19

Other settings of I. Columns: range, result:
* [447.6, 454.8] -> 22.9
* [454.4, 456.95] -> 22.7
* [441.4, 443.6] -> 21.6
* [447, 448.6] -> 22.4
